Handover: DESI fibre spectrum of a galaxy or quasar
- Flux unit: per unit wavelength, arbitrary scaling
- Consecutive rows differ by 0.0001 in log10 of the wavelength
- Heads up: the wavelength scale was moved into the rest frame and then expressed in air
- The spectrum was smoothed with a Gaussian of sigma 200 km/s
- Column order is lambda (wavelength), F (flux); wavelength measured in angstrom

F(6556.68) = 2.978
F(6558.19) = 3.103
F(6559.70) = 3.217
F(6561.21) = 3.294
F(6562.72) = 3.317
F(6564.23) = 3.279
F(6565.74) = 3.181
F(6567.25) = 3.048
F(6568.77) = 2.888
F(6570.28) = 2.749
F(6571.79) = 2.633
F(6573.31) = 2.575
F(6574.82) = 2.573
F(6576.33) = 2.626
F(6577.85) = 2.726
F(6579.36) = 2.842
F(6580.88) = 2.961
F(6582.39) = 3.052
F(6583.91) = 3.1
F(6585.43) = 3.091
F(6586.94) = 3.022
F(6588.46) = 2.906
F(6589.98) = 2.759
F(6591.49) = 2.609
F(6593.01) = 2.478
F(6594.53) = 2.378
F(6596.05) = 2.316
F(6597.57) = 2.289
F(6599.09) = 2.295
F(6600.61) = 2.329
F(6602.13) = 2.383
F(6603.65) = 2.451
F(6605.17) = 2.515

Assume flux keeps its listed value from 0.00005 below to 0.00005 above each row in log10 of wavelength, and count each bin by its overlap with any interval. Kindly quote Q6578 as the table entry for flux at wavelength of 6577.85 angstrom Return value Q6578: 2.726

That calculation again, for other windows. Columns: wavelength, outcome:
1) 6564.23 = 3.279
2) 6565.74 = 3.181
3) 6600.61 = 2.329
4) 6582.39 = 3.052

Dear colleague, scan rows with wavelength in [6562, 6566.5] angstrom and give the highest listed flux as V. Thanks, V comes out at 3.317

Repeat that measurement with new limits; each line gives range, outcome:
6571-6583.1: 3.052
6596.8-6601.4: 2.329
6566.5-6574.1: 3.048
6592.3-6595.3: 2.478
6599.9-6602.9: 2.383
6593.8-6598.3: 2.378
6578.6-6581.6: 2.961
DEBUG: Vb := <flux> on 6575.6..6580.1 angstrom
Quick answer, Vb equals 2.73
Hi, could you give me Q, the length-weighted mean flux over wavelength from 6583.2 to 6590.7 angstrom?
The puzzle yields 2.97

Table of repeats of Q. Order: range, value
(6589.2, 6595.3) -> 2.56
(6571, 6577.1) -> 2.6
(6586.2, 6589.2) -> 2.96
